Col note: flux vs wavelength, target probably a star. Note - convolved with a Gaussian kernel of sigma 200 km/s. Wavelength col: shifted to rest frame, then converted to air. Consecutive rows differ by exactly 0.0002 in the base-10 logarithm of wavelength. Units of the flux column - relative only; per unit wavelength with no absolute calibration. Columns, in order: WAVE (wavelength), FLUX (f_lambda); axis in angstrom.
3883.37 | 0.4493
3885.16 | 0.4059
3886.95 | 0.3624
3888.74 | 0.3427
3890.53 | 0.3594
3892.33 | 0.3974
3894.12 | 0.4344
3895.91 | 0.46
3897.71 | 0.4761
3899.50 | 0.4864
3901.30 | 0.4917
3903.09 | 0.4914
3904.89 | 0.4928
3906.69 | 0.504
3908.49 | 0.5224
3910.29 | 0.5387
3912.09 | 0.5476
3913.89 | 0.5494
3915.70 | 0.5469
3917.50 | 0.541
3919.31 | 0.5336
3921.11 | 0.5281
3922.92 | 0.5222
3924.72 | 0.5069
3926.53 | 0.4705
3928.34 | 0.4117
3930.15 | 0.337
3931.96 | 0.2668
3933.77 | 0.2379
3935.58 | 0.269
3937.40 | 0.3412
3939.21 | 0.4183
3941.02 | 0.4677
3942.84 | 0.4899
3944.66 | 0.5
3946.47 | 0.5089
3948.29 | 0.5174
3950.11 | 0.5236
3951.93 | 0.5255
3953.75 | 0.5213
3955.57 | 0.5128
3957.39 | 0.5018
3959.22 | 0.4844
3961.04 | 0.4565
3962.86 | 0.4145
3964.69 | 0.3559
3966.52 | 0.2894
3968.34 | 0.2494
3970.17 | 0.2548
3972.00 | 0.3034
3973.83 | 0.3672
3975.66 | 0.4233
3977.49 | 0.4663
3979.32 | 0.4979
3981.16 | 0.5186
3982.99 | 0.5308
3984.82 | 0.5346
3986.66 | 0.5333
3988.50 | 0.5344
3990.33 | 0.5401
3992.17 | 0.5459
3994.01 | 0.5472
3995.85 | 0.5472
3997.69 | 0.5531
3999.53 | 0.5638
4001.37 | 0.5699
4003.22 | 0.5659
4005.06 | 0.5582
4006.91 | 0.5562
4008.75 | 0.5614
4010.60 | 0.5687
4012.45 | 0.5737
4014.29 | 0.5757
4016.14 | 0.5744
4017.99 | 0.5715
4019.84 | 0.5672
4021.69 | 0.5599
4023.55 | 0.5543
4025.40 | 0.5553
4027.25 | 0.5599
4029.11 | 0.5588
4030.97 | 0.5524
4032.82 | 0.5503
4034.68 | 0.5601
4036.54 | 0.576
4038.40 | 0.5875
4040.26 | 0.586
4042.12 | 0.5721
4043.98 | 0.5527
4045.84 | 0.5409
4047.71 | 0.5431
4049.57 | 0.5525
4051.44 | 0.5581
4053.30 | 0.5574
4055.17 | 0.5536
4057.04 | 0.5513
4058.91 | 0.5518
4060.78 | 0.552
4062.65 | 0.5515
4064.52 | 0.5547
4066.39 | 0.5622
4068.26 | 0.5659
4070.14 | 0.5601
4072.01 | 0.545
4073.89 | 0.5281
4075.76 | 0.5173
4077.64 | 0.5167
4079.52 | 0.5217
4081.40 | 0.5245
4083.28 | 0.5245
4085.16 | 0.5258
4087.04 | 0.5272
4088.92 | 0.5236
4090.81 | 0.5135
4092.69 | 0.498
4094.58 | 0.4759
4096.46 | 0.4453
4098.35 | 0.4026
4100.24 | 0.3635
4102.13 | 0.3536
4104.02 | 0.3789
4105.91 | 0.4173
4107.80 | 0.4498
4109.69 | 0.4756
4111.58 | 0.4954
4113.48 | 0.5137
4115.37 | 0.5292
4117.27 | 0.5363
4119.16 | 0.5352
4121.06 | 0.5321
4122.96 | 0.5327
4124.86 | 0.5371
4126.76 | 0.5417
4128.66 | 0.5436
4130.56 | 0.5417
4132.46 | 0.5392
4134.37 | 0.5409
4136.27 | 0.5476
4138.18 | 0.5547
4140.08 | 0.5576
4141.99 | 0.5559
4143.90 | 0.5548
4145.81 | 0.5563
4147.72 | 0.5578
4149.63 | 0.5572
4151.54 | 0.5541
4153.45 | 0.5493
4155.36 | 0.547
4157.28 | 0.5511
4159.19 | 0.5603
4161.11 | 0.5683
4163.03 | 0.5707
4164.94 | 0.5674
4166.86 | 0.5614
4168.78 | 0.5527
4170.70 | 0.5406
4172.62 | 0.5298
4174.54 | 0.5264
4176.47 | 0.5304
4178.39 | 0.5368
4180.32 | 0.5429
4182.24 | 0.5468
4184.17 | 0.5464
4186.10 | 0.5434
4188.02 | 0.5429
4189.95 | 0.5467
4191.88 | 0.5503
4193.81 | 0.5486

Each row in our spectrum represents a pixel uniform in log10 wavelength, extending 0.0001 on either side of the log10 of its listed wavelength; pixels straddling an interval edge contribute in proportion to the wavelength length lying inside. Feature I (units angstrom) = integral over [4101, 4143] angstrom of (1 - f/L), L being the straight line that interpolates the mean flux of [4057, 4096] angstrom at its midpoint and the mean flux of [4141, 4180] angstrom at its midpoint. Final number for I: 2.6 angstrom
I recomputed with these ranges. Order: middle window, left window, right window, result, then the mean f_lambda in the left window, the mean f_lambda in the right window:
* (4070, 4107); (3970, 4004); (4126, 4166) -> 3.6 angstrom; 0.5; 0.553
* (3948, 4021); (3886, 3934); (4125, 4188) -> -1.3 angstrom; 0.461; 0.549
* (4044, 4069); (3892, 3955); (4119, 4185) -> -1.9 angstrom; 0.469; 0.548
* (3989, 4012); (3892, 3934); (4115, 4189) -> -2.5 angstrom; 0.475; 0.547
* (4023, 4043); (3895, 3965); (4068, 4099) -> -2.7 angstrom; 0.469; 0.512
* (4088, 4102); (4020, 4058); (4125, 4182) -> 2.5 angstrom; 0.559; 0.549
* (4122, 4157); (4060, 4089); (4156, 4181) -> -0.2 angstrom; 0.538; 0.549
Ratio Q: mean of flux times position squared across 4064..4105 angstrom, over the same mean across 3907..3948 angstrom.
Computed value 1.2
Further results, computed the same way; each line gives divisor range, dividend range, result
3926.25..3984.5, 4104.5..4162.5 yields 1.39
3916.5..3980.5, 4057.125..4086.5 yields 1.34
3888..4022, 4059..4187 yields 1.19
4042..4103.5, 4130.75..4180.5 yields 1.10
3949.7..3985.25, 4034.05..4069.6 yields 1.34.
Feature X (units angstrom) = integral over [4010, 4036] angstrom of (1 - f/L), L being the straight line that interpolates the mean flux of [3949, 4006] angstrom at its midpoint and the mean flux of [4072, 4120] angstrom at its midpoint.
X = -4.49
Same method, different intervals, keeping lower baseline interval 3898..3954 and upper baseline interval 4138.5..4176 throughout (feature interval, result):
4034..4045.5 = -1.34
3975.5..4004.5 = -2.29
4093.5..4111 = 3.72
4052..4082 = -1.38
